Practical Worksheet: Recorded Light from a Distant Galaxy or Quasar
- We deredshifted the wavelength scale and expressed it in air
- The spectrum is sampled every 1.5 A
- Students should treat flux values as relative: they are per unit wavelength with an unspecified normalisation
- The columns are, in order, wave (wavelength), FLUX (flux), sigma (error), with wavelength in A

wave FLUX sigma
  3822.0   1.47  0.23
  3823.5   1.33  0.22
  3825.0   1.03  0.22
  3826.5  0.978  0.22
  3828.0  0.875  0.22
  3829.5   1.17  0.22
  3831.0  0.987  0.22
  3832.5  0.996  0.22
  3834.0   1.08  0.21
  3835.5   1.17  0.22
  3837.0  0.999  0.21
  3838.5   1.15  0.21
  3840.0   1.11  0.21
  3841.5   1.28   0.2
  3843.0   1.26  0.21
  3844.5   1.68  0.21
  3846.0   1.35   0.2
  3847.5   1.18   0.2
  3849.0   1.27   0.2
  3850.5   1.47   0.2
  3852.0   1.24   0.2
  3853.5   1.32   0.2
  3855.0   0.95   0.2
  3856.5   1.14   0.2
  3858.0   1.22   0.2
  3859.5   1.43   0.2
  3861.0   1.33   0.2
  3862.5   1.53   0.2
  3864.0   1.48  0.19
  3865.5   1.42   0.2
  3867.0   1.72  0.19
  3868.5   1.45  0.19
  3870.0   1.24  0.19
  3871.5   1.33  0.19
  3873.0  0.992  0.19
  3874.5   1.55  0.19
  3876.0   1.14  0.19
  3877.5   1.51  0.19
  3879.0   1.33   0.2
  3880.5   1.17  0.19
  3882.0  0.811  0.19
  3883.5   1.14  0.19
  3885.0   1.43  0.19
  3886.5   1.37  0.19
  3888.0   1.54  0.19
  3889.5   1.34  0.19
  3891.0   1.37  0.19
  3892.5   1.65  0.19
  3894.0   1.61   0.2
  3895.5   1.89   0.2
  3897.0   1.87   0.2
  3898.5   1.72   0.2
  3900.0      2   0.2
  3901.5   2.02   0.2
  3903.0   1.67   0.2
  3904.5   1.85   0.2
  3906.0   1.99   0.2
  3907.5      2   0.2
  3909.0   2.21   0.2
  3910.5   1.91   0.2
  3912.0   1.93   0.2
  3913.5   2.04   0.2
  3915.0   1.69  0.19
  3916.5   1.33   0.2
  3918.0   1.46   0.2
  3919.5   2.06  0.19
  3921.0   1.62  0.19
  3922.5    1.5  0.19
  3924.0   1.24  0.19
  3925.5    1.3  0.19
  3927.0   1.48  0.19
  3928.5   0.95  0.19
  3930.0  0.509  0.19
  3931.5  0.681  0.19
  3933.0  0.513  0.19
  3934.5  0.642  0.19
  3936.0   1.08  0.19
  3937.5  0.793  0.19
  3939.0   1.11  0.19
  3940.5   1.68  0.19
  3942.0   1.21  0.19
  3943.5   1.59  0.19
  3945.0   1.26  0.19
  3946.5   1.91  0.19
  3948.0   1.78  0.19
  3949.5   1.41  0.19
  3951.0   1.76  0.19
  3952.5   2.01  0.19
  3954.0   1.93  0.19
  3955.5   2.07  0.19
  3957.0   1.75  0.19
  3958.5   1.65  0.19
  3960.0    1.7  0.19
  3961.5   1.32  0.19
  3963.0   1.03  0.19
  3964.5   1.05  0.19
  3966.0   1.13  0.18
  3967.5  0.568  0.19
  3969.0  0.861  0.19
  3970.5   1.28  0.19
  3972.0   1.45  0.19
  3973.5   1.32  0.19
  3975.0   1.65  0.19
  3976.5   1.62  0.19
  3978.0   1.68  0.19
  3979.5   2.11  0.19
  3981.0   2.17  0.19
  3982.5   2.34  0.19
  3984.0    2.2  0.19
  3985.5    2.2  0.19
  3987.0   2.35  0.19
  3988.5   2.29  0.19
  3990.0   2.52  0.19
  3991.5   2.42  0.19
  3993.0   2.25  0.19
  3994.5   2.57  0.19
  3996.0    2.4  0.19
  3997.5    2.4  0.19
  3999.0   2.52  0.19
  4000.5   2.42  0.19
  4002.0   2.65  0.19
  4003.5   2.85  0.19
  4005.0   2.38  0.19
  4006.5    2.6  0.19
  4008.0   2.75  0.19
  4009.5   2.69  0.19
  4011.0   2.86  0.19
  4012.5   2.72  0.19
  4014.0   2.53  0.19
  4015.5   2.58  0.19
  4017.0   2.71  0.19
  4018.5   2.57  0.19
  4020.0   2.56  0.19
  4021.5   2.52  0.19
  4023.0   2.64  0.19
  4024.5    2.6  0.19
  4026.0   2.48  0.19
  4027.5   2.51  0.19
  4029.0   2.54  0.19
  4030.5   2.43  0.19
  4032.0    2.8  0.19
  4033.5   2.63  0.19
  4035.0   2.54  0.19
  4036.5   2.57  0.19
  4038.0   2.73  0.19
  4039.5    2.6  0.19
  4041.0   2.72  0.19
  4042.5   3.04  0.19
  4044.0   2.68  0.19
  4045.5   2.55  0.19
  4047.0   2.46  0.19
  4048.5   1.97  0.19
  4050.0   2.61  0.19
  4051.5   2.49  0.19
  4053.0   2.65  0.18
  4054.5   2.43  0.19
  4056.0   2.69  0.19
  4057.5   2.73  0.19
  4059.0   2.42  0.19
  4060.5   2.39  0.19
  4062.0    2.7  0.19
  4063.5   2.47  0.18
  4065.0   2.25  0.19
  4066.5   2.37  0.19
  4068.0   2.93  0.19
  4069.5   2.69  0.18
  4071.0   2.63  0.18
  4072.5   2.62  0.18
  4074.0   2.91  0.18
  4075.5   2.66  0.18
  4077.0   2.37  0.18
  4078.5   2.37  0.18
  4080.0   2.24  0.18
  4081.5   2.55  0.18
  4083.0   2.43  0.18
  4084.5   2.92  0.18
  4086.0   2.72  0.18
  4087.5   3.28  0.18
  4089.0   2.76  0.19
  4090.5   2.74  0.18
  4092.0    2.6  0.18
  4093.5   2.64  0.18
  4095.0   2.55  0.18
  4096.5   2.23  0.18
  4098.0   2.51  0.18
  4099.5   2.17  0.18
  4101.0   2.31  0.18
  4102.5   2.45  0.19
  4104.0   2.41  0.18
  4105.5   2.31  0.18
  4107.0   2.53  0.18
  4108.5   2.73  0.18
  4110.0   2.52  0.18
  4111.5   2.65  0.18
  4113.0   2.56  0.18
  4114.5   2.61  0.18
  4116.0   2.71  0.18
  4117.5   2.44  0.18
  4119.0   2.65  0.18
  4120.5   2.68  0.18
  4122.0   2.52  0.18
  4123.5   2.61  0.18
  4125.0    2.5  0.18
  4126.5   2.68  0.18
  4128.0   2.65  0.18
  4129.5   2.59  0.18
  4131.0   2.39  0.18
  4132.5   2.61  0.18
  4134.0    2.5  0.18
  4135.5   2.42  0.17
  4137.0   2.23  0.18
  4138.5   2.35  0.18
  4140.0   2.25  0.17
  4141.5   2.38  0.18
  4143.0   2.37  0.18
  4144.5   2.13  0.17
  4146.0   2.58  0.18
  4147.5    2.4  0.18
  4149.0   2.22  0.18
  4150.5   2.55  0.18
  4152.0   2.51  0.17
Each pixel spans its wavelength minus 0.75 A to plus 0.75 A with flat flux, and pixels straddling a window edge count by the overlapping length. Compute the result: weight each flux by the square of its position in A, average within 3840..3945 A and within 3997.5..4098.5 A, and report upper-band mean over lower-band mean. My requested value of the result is 1.99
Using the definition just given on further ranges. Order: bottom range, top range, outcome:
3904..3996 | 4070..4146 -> 1.70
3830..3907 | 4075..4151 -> 2.04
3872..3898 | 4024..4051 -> 1.99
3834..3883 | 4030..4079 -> 2.22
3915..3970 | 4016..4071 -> 2.03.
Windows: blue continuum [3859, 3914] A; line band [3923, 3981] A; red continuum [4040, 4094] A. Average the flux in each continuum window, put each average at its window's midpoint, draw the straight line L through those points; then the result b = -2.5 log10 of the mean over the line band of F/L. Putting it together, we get 0.39 mag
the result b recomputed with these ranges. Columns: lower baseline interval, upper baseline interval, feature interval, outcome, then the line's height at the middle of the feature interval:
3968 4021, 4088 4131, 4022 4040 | -0.103 mag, 2.35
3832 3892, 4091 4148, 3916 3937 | 0.334 mag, 1.59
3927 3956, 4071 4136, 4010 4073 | -0.240 mag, 2.08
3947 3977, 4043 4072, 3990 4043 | -0.244 mag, 2.08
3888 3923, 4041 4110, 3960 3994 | 0.221 mag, 2.1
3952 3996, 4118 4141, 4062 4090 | -0.163 mag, 2.26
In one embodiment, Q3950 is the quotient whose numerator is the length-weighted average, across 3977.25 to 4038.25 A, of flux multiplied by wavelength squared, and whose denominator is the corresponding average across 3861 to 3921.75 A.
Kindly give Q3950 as 1.67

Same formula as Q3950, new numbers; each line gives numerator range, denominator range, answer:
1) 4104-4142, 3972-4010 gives 1.18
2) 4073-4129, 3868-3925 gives 1.80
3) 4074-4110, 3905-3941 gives 1.98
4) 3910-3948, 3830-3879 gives 1.09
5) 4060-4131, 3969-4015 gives 1.20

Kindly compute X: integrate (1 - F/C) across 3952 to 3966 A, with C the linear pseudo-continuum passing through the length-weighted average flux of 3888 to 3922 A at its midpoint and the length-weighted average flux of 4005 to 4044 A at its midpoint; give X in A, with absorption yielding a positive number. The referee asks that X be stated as 3.7 A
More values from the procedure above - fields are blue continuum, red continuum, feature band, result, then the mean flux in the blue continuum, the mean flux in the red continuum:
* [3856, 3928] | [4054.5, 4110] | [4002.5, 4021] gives -3.95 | 1.54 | 2.56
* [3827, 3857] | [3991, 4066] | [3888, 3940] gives 5.72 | 1.18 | 2.57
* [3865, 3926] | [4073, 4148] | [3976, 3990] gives -1.24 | 1.57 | 2.53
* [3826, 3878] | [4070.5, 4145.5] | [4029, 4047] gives -3.83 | 1.26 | 2.53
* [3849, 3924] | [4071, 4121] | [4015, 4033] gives -3.00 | 1.52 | 2.57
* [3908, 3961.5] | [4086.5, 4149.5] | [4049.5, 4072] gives -3.85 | 1.48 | 2.51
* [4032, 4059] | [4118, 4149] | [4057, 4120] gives -0.80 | 2.59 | 2.47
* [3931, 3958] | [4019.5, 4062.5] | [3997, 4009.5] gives -2.73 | 1.41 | 2.57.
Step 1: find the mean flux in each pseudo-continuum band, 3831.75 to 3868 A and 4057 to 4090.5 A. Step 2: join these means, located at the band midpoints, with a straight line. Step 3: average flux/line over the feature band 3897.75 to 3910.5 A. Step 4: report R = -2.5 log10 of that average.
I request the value -0.20 mag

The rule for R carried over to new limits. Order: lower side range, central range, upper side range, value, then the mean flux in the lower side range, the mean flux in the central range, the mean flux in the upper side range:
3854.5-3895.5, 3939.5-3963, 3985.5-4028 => 0.236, 1.35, 1.64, 2.54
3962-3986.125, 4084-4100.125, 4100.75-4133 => -0.118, 1.54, 2.65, 2.55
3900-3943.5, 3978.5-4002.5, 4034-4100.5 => -0.182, 1.46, 2.35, 2.58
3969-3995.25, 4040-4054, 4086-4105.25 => -0.116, 1.99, 2.57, 2.55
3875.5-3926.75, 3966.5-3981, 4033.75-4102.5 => 0.385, 1.61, 1.43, 2.57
